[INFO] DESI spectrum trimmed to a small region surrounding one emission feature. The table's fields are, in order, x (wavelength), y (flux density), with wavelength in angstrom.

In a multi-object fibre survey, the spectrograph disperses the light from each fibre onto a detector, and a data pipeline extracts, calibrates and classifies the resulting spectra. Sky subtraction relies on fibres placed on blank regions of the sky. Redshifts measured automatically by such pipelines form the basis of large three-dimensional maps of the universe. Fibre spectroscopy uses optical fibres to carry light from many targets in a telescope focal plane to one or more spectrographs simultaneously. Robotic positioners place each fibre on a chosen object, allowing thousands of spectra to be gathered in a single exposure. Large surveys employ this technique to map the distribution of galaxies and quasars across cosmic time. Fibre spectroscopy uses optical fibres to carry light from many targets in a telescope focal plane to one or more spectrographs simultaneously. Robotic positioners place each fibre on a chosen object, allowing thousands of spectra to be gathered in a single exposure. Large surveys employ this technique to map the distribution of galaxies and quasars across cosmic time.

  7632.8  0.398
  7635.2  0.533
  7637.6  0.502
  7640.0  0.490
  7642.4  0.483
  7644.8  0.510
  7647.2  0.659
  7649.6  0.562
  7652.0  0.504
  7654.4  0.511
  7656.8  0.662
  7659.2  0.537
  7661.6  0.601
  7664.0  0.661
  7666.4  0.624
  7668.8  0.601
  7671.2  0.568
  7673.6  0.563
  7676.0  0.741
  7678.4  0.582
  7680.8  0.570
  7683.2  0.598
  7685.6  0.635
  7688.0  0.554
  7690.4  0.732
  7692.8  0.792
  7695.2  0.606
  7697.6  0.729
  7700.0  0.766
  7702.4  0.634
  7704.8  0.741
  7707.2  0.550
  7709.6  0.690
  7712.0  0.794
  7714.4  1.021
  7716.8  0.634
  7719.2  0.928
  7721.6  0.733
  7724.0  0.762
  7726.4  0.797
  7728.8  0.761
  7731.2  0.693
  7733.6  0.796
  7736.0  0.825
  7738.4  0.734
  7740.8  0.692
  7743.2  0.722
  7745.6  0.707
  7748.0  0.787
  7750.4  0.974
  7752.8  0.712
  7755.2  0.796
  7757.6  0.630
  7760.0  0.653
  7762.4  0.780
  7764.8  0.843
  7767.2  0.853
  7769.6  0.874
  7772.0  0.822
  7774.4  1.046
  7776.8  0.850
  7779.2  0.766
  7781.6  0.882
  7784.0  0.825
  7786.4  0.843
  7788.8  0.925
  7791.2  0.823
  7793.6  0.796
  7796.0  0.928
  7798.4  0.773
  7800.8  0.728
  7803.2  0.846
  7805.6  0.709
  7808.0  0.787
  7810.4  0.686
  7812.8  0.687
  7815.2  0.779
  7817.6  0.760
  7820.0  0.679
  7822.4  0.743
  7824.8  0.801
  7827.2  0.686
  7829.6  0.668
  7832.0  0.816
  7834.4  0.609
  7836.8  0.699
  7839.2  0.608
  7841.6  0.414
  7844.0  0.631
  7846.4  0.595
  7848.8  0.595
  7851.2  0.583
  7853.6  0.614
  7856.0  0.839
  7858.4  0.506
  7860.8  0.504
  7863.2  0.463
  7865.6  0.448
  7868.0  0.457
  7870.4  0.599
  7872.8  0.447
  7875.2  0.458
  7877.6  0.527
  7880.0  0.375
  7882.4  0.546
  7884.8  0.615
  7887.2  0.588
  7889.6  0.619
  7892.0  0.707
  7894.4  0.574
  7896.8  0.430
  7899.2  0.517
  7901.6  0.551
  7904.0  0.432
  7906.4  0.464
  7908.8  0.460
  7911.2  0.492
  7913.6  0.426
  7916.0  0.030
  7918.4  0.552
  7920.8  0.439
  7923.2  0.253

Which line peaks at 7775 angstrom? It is C III]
